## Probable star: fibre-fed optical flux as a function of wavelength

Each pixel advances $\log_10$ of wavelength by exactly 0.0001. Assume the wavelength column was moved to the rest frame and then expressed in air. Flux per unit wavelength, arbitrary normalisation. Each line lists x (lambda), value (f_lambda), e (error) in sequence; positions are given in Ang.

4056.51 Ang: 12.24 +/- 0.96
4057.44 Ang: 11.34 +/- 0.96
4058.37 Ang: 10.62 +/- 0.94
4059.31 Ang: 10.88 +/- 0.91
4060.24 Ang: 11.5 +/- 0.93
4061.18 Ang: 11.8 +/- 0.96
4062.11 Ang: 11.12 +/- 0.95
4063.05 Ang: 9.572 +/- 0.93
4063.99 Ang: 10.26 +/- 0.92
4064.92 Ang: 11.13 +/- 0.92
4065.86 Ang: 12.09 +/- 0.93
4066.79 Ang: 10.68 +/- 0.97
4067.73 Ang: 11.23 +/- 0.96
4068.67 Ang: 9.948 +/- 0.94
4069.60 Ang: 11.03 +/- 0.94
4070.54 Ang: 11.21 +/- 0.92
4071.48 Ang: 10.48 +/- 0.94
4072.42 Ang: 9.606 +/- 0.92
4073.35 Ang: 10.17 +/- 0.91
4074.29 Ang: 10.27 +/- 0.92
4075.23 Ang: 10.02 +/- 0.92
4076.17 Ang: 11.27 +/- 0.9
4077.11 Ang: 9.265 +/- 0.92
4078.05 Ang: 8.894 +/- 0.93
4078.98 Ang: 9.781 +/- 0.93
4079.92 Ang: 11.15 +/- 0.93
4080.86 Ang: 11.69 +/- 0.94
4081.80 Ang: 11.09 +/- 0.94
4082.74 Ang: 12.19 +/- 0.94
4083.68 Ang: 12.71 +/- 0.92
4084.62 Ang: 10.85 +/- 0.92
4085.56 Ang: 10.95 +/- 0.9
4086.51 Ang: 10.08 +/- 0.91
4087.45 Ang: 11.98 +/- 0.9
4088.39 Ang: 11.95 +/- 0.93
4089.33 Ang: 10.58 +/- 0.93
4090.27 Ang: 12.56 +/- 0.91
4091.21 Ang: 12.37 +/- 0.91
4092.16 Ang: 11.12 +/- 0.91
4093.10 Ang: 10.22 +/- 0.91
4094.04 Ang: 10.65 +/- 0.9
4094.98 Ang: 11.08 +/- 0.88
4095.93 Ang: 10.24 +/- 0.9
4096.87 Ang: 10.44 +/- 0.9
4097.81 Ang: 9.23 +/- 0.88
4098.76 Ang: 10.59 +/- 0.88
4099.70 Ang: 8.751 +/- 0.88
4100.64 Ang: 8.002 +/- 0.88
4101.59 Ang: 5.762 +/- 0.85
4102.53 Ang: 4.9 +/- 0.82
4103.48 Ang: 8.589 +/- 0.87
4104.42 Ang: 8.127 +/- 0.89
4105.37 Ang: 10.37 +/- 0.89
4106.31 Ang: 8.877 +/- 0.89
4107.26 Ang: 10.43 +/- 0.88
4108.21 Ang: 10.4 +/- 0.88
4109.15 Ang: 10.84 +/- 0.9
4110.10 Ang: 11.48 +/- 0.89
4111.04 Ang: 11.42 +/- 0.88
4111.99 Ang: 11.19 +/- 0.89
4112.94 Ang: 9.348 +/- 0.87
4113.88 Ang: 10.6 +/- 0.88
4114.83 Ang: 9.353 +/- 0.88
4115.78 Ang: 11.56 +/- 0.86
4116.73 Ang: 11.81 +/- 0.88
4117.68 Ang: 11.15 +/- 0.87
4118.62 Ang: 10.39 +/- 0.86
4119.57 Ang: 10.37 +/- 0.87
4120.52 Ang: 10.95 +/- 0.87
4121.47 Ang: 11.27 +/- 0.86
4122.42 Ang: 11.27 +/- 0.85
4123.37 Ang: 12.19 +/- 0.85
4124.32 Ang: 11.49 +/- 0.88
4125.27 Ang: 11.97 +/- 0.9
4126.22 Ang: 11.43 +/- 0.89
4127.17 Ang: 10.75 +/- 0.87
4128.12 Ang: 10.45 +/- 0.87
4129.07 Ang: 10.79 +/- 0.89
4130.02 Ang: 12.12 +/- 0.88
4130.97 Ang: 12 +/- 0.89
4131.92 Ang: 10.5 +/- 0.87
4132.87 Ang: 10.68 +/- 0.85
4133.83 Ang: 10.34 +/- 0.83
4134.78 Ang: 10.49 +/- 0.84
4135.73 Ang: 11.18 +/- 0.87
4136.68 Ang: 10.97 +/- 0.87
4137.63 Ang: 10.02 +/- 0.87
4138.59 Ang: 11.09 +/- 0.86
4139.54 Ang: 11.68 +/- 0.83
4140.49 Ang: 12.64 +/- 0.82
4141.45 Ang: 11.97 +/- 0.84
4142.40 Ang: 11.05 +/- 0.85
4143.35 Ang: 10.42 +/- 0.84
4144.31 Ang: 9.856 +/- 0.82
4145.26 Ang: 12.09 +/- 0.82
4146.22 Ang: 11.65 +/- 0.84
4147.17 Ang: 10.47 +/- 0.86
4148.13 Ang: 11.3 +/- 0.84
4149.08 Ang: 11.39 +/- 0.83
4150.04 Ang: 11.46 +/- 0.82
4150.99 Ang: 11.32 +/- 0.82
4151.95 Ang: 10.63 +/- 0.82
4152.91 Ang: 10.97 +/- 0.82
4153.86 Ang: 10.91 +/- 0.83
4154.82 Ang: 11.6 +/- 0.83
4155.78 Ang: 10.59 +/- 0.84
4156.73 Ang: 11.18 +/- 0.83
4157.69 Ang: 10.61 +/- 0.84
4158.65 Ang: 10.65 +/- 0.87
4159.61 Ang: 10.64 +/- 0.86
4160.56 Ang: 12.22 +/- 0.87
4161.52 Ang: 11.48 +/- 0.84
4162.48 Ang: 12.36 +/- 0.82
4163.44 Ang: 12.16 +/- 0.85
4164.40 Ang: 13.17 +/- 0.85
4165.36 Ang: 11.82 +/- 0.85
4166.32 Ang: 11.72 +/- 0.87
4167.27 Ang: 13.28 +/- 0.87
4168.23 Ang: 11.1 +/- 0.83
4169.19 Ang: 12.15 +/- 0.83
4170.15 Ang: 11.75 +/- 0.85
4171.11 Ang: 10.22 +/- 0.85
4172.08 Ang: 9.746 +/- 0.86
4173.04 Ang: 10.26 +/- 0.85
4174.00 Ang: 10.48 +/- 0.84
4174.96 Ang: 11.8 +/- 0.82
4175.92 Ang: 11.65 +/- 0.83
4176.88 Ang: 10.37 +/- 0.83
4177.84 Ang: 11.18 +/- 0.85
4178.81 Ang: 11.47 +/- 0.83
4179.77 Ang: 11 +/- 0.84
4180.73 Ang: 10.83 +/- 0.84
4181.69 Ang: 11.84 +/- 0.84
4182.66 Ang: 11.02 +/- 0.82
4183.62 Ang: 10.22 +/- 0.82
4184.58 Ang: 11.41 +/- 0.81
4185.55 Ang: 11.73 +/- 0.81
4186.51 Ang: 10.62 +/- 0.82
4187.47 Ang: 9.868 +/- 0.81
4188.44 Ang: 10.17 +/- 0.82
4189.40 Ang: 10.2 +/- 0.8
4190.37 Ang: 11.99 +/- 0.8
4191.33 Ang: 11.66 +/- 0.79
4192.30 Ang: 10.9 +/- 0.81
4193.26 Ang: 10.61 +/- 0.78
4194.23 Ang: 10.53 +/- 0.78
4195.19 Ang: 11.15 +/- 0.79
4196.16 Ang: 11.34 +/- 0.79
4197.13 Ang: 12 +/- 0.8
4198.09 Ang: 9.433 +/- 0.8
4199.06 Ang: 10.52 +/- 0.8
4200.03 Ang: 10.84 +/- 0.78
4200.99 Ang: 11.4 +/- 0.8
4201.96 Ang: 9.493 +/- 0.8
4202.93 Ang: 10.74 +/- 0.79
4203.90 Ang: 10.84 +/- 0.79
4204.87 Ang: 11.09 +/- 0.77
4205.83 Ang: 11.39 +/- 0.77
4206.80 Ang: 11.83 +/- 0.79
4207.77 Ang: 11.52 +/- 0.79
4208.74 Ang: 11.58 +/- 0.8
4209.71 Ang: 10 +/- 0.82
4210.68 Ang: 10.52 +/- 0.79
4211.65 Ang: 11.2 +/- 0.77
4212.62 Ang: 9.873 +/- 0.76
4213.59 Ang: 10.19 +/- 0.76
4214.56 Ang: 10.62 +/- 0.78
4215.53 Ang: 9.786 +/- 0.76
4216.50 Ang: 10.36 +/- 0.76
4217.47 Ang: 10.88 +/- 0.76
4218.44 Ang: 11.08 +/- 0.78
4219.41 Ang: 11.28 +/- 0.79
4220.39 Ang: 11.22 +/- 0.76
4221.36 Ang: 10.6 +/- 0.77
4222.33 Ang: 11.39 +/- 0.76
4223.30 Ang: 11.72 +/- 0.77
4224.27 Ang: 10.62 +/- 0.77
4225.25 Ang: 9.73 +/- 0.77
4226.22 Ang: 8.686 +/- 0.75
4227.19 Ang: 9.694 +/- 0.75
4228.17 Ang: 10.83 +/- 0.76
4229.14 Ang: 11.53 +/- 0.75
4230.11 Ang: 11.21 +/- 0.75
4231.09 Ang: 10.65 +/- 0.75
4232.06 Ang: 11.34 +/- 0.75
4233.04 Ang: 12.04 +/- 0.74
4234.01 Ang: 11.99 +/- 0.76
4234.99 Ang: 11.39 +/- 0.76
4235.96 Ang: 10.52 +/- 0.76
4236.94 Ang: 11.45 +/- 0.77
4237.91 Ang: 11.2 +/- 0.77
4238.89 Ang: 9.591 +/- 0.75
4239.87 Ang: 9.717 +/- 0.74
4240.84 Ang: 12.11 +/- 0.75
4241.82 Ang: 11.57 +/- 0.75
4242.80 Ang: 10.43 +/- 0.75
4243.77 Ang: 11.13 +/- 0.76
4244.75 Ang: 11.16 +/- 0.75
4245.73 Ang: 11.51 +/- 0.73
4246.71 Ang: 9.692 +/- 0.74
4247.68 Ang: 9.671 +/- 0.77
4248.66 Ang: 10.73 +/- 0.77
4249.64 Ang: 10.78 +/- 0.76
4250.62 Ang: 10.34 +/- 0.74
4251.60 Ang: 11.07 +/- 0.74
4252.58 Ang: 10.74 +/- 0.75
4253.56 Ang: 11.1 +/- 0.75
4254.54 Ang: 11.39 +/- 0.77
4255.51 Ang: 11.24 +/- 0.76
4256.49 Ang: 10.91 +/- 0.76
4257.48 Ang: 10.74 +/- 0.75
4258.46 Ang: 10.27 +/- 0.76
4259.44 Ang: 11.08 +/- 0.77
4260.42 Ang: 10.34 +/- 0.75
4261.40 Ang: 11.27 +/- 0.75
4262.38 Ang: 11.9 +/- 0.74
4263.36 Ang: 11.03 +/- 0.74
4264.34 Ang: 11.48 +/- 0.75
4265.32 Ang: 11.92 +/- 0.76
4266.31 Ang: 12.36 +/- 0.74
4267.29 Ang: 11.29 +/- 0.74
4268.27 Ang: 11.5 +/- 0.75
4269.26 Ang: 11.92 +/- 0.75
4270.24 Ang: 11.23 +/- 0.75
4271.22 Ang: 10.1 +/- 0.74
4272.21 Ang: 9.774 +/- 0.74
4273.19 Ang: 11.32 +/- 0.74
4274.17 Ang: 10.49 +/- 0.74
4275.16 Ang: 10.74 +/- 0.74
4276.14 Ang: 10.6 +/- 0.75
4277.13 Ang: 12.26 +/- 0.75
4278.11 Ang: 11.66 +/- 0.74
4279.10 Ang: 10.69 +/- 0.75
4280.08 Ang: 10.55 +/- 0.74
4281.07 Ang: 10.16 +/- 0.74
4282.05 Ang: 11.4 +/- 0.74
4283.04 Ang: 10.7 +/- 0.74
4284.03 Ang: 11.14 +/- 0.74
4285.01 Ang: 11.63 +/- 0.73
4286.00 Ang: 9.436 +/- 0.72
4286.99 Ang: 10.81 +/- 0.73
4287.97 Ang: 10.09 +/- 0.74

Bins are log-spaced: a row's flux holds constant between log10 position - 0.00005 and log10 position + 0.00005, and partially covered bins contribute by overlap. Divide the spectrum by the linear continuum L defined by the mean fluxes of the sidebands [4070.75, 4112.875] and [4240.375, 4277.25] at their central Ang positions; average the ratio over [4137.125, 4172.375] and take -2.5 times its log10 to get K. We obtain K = -0.078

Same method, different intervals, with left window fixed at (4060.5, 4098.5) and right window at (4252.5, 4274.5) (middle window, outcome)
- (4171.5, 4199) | 0.01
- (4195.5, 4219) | 0.03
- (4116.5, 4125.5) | -0.04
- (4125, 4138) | -0.01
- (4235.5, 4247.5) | 0.03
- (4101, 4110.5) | 0.21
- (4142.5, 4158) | -0.01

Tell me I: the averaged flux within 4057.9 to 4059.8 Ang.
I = 10.8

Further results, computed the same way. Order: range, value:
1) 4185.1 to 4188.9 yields 10.6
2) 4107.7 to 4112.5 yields 11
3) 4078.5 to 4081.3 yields 10.9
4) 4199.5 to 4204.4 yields 10.7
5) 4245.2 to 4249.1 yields 10.4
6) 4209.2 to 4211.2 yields 10.3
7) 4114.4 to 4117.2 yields 10.9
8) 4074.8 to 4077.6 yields 10.2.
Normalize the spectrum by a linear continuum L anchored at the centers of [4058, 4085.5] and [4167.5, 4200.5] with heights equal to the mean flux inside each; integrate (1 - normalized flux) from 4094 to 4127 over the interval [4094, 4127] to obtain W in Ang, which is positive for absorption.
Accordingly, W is 2.0 Ang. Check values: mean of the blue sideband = 10.8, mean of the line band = 10.2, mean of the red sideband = 11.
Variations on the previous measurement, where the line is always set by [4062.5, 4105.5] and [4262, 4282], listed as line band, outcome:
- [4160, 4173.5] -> -1.24 Ang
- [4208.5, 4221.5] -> 0.31 Ang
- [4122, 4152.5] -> -1.78 Ang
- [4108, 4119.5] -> -0.37 Ang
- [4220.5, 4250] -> 0.44 Ang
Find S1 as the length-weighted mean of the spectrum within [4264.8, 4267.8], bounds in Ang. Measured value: 11.8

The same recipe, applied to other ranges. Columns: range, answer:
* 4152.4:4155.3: 11.1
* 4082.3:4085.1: 11.9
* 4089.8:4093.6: 11.6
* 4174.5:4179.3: 11.3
